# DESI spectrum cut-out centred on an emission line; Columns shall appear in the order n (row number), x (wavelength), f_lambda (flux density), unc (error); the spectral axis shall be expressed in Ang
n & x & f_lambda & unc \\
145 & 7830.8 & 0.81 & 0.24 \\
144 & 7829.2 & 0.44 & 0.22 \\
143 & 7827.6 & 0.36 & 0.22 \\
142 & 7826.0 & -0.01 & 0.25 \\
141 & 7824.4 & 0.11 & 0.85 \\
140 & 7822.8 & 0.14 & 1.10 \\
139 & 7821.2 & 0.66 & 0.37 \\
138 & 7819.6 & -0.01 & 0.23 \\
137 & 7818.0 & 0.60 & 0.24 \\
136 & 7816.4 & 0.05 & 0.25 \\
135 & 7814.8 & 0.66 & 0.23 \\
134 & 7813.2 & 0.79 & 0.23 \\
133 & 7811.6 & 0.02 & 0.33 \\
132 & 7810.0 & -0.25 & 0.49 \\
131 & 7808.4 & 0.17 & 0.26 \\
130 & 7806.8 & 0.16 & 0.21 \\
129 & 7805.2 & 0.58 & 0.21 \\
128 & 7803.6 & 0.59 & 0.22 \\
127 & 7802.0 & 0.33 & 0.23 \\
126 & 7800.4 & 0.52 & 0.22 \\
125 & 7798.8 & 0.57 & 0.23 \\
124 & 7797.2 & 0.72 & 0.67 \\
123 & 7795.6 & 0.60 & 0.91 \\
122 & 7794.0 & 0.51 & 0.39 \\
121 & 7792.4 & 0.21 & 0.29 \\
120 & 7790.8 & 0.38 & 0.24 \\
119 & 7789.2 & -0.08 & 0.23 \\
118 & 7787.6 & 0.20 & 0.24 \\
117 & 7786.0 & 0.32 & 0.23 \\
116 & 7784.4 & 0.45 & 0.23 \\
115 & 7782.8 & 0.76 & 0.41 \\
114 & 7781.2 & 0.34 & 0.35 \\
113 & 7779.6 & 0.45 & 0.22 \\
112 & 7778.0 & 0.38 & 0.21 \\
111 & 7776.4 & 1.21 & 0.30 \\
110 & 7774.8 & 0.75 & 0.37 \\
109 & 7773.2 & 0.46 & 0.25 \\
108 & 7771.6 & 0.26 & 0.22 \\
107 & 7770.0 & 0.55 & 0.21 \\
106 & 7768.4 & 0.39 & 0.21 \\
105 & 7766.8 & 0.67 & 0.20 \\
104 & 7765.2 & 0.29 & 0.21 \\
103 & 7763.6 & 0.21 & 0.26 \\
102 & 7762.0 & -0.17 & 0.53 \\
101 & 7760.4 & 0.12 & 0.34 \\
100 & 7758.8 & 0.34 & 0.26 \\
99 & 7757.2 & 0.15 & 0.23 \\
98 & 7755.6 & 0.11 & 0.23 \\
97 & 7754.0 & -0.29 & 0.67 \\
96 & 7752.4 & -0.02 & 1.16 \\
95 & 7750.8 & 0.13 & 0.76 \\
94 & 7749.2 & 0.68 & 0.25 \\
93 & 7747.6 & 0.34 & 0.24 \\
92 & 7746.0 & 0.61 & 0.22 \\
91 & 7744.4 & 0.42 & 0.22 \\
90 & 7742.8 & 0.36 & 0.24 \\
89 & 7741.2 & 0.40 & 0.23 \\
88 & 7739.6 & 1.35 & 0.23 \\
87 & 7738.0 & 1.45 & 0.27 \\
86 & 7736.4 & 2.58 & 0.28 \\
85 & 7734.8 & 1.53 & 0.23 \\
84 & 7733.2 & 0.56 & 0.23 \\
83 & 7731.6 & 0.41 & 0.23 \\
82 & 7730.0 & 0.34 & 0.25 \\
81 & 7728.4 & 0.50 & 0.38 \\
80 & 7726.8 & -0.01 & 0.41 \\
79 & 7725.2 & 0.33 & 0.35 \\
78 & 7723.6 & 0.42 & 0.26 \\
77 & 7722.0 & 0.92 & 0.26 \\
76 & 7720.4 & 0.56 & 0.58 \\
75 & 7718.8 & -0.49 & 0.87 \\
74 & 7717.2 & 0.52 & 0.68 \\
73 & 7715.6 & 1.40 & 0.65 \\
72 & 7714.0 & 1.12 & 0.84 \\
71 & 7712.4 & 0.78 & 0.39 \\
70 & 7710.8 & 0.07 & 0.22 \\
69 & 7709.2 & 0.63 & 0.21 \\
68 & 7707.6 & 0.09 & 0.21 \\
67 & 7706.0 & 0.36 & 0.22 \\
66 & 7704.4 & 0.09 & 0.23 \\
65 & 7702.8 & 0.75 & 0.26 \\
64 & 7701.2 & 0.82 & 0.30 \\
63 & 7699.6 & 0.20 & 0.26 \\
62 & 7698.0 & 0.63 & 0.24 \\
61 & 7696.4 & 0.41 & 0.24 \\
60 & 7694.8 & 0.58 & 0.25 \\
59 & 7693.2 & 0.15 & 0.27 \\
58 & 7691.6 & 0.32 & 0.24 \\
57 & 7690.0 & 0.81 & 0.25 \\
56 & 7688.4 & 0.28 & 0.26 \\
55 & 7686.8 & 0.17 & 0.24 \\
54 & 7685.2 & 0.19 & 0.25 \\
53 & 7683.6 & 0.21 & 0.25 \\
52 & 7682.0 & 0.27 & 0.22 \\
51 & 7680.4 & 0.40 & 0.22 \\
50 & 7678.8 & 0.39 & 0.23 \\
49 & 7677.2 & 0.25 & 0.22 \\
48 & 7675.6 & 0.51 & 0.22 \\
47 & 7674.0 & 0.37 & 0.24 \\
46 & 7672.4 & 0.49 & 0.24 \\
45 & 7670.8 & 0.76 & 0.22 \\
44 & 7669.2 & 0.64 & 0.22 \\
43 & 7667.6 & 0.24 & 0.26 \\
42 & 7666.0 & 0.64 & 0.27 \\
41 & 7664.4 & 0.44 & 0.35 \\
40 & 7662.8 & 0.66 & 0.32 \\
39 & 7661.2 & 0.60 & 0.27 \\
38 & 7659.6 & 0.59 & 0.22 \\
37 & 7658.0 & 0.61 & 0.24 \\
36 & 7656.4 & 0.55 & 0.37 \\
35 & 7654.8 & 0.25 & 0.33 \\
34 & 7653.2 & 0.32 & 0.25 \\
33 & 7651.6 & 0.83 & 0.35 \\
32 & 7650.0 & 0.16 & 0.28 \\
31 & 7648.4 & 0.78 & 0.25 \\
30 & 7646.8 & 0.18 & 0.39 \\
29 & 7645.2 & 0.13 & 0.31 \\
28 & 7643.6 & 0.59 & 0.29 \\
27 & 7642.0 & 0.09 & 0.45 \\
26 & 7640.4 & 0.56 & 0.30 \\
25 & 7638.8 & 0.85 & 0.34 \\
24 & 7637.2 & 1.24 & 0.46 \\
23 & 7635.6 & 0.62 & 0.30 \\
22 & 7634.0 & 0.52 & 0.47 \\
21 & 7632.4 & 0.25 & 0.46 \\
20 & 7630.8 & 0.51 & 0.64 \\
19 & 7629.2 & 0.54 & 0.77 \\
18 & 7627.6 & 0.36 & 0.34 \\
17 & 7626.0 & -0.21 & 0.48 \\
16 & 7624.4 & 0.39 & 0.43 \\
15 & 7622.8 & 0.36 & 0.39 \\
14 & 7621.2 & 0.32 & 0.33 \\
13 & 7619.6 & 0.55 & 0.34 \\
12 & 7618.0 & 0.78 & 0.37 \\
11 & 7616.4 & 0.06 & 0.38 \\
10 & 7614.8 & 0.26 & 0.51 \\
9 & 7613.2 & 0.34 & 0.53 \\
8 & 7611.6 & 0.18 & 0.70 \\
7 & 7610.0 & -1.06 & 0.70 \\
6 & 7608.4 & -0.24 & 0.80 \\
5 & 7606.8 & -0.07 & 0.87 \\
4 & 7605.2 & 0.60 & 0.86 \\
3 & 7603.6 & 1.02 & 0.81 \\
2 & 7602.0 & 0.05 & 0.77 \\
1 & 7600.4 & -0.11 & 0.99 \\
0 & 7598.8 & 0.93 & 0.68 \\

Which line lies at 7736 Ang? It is H-gamma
